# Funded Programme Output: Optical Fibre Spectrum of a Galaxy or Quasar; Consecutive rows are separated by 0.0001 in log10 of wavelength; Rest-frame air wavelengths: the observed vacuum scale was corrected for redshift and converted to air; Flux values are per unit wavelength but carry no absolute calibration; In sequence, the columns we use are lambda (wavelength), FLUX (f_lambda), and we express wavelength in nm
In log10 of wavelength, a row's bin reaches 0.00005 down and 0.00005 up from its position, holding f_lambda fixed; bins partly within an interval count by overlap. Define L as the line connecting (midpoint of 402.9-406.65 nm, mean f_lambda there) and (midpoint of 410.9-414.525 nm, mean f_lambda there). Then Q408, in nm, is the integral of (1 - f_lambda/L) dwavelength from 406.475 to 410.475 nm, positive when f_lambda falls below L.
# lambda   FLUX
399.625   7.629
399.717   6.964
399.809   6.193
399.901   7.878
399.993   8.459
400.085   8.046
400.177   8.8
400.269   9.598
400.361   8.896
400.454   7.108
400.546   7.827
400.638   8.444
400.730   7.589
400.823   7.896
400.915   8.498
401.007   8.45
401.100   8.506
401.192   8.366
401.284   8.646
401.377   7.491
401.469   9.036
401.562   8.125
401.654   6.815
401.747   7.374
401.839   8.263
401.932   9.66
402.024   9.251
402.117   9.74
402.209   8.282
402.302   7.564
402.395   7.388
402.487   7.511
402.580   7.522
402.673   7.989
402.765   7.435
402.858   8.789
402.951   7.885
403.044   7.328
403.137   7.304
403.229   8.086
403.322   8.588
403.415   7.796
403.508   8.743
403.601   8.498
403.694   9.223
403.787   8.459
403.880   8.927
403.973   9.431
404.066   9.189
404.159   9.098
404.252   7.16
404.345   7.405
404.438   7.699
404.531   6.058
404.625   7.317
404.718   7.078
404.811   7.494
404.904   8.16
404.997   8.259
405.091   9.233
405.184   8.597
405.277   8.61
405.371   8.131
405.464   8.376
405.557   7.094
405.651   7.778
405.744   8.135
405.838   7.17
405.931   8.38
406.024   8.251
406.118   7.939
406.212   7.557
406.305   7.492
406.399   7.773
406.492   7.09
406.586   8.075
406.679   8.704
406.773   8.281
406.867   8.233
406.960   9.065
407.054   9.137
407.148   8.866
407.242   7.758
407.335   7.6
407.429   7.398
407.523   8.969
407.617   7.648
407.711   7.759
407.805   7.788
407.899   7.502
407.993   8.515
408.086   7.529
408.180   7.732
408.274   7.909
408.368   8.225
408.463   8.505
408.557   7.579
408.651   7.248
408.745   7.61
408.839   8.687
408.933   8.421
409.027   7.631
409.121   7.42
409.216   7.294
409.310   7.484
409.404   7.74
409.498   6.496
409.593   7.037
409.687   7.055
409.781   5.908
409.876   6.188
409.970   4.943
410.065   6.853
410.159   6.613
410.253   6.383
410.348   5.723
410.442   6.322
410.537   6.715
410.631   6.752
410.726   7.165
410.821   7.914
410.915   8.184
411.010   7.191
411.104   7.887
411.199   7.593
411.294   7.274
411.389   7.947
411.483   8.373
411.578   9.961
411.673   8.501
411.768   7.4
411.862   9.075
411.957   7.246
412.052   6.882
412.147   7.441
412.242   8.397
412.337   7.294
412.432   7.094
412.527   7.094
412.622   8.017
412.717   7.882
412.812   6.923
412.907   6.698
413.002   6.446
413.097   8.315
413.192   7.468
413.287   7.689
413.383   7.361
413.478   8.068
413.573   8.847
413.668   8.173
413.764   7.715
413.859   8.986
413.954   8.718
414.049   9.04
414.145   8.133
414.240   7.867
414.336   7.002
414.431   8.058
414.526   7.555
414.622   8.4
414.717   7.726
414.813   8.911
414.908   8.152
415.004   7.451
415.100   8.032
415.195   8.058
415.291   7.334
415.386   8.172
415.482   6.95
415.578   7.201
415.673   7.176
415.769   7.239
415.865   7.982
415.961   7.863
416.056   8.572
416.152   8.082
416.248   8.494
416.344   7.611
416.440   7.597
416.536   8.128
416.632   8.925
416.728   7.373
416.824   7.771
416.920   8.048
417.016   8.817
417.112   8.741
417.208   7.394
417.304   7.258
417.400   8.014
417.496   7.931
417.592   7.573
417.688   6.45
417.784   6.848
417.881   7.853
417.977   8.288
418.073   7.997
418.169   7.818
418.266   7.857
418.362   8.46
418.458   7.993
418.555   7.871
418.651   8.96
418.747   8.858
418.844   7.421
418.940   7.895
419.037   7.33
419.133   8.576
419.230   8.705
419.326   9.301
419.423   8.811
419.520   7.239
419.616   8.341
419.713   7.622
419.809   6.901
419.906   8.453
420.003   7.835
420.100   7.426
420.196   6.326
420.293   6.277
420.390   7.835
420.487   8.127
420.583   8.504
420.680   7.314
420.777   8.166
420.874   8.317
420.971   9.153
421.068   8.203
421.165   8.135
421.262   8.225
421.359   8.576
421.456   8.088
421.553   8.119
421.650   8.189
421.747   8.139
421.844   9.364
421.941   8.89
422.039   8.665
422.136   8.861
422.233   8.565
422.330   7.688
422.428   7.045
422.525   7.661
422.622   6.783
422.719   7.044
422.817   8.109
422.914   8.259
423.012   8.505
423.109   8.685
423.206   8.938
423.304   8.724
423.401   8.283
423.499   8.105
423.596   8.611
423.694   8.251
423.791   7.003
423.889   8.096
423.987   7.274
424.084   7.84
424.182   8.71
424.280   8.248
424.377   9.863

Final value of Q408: 0.19 nm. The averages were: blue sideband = 8.03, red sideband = 7.84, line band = 7.56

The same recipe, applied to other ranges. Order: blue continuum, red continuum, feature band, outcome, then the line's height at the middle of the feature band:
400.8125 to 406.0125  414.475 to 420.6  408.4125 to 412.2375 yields 0.30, 8.01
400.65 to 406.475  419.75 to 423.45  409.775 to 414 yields 0.32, 8.08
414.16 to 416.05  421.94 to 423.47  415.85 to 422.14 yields -0.06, 7.96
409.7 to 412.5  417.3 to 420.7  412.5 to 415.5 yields -0.15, 7.49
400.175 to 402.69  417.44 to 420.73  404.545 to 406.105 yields 0.04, 8.15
